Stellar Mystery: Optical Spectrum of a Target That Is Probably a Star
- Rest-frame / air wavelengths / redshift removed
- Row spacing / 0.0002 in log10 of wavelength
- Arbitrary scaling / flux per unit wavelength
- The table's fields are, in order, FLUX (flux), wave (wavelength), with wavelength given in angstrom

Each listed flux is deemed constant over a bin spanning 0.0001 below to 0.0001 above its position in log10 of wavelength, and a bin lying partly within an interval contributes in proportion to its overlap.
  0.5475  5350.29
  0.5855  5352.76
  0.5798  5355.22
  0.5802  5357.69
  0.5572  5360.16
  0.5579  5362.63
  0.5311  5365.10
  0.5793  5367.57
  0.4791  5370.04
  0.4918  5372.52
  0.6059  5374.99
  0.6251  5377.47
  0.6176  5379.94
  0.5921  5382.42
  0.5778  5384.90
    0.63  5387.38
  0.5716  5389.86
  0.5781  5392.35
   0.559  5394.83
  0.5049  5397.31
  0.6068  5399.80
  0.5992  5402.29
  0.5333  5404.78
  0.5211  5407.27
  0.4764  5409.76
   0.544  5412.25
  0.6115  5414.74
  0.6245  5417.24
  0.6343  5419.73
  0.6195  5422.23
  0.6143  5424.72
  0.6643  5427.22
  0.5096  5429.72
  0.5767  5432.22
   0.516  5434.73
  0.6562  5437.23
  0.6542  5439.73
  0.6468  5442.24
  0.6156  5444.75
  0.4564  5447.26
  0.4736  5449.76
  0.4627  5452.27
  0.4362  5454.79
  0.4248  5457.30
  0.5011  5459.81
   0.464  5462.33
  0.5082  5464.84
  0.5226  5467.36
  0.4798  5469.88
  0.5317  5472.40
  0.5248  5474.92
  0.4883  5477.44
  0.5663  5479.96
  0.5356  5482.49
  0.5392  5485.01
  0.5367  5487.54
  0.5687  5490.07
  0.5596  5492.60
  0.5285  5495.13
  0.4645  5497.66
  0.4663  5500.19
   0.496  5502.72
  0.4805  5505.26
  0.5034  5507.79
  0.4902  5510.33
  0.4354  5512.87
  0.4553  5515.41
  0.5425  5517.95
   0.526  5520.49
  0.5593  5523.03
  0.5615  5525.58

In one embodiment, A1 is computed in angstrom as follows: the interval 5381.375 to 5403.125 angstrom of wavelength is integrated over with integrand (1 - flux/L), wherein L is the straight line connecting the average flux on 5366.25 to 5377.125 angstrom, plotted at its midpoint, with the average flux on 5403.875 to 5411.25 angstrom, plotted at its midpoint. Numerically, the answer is -2.2 angstrom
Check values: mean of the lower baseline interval 0.546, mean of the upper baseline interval 0.51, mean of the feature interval 0.579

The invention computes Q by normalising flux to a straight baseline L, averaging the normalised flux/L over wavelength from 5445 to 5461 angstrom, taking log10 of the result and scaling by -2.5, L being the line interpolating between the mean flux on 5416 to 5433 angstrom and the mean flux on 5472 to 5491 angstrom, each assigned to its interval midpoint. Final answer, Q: 0.22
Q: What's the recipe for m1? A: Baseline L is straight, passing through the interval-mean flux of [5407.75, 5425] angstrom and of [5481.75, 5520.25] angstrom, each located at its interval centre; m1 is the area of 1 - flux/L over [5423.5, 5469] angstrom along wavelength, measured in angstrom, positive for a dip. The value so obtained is 1.6 angstrom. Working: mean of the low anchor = 0.585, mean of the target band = 0.538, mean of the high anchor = 0.507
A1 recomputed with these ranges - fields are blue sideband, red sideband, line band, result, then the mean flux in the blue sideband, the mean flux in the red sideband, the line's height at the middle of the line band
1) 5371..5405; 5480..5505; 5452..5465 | 1.9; 0.579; 0.522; 0.54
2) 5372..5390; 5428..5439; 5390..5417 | 1.3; 0.594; 0.573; 0.585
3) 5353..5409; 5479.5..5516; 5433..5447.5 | -1.7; 0.567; 0.508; 0.537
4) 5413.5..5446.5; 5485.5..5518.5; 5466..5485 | 0.6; 0.609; 0.502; 0.541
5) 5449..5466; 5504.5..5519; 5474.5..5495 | -2.8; 0.467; 0.484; 0.475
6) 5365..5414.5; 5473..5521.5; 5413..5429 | -2.2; 0.563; 0.511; 0.548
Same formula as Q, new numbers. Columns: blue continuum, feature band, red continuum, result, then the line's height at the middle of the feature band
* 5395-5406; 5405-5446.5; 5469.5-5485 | -0.08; 0.549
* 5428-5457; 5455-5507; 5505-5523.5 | 0.02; 0.519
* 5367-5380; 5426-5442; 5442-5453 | -0.13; 0.531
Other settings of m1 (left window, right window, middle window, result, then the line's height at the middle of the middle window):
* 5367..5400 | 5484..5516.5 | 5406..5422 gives -0.54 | 0.553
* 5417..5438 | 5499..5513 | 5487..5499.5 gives -0.67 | 0.501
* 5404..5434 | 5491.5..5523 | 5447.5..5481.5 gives 2.87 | 0.536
